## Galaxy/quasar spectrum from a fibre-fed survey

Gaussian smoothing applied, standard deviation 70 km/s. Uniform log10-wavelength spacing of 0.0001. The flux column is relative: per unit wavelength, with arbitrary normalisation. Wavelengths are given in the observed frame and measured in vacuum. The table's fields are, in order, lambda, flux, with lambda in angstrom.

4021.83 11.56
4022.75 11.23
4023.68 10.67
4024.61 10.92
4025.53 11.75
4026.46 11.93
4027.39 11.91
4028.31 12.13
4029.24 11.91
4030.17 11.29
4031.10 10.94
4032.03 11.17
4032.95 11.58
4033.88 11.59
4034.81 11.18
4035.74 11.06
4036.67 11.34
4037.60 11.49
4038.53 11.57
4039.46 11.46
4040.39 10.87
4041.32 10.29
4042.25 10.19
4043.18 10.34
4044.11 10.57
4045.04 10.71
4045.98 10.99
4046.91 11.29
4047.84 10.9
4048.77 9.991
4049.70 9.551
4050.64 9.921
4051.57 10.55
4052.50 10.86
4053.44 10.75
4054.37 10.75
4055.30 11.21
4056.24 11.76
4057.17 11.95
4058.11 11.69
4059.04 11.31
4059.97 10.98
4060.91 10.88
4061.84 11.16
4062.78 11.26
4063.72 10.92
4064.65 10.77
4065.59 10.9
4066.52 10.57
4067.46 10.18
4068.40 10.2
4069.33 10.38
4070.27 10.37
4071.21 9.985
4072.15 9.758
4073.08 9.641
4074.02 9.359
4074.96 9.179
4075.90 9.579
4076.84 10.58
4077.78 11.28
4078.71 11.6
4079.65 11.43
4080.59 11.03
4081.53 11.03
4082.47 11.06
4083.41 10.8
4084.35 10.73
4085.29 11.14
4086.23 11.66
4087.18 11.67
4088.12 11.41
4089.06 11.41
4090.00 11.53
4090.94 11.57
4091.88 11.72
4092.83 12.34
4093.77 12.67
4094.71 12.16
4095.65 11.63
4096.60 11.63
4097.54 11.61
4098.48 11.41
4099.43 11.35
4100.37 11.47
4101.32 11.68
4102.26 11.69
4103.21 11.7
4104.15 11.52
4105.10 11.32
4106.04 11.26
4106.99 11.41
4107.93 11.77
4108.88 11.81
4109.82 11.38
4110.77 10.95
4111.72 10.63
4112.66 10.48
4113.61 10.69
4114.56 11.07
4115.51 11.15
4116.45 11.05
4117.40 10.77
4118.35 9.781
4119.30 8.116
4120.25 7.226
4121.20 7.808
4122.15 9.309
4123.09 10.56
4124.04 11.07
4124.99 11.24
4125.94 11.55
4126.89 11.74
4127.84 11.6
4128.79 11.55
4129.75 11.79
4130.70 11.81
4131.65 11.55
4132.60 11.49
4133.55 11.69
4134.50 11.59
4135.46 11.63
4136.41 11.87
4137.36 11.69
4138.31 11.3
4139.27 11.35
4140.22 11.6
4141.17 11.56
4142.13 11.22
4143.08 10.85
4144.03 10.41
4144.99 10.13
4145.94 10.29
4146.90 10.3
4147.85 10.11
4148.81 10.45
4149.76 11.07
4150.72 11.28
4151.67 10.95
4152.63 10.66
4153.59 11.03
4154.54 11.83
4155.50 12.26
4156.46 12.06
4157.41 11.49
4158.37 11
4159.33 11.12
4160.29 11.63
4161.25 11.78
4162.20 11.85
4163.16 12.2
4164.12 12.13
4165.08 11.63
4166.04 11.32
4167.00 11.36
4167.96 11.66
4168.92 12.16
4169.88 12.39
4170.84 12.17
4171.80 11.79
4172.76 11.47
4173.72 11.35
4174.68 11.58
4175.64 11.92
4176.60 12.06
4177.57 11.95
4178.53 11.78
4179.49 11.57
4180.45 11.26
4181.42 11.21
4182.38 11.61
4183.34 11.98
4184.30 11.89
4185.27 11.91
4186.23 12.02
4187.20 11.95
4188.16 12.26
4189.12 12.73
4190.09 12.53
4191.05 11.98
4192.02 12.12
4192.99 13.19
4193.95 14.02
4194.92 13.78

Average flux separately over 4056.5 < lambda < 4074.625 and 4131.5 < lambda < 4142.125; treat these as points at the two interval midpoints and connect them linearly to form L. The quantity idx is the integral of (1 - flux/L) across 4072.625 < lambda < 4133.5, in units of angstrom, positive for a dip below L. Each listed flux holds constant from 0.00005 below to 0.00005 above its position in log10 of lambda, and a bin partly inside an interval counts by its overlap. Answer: 0.5 angstrom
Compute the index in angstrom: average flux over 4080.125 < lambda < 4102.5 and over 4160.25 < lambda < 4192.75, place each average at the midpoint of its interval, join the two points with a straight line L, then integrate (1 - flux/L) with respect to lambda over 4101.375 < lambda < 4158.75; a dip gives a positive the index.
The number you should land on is 3.3 angstrom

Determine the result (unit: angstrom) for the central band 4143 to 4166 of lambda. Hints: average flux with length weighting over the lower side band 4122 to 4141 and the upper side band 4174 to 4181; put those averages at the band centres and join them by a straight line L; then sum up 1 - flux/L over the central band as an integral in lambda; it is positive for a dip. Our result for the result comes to 0.75 angstrom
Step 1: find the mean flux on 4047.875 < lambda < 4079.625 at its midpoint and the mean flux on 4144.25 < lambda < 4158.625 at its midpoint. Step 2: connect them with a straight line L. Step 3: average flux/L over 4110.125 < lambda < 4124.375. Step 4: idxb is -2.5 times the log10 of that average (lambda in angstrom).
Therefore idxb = 0.08 mag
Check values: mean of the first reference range 10.6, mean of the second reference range 11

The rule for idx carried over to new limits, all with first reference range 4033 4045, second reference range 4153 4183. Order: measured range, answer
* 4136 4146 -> 0.4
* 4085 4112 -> -0.6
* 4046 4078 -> 1.5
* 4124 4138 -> -0.1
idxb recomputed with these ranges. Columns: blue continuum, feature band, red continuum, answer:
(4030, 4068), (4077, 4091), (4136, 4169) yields -0.021 mag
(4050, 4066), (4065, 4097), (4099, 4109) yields 0.033 mag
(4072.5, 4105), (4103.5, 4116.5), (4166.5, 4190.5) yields 0.018 mag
